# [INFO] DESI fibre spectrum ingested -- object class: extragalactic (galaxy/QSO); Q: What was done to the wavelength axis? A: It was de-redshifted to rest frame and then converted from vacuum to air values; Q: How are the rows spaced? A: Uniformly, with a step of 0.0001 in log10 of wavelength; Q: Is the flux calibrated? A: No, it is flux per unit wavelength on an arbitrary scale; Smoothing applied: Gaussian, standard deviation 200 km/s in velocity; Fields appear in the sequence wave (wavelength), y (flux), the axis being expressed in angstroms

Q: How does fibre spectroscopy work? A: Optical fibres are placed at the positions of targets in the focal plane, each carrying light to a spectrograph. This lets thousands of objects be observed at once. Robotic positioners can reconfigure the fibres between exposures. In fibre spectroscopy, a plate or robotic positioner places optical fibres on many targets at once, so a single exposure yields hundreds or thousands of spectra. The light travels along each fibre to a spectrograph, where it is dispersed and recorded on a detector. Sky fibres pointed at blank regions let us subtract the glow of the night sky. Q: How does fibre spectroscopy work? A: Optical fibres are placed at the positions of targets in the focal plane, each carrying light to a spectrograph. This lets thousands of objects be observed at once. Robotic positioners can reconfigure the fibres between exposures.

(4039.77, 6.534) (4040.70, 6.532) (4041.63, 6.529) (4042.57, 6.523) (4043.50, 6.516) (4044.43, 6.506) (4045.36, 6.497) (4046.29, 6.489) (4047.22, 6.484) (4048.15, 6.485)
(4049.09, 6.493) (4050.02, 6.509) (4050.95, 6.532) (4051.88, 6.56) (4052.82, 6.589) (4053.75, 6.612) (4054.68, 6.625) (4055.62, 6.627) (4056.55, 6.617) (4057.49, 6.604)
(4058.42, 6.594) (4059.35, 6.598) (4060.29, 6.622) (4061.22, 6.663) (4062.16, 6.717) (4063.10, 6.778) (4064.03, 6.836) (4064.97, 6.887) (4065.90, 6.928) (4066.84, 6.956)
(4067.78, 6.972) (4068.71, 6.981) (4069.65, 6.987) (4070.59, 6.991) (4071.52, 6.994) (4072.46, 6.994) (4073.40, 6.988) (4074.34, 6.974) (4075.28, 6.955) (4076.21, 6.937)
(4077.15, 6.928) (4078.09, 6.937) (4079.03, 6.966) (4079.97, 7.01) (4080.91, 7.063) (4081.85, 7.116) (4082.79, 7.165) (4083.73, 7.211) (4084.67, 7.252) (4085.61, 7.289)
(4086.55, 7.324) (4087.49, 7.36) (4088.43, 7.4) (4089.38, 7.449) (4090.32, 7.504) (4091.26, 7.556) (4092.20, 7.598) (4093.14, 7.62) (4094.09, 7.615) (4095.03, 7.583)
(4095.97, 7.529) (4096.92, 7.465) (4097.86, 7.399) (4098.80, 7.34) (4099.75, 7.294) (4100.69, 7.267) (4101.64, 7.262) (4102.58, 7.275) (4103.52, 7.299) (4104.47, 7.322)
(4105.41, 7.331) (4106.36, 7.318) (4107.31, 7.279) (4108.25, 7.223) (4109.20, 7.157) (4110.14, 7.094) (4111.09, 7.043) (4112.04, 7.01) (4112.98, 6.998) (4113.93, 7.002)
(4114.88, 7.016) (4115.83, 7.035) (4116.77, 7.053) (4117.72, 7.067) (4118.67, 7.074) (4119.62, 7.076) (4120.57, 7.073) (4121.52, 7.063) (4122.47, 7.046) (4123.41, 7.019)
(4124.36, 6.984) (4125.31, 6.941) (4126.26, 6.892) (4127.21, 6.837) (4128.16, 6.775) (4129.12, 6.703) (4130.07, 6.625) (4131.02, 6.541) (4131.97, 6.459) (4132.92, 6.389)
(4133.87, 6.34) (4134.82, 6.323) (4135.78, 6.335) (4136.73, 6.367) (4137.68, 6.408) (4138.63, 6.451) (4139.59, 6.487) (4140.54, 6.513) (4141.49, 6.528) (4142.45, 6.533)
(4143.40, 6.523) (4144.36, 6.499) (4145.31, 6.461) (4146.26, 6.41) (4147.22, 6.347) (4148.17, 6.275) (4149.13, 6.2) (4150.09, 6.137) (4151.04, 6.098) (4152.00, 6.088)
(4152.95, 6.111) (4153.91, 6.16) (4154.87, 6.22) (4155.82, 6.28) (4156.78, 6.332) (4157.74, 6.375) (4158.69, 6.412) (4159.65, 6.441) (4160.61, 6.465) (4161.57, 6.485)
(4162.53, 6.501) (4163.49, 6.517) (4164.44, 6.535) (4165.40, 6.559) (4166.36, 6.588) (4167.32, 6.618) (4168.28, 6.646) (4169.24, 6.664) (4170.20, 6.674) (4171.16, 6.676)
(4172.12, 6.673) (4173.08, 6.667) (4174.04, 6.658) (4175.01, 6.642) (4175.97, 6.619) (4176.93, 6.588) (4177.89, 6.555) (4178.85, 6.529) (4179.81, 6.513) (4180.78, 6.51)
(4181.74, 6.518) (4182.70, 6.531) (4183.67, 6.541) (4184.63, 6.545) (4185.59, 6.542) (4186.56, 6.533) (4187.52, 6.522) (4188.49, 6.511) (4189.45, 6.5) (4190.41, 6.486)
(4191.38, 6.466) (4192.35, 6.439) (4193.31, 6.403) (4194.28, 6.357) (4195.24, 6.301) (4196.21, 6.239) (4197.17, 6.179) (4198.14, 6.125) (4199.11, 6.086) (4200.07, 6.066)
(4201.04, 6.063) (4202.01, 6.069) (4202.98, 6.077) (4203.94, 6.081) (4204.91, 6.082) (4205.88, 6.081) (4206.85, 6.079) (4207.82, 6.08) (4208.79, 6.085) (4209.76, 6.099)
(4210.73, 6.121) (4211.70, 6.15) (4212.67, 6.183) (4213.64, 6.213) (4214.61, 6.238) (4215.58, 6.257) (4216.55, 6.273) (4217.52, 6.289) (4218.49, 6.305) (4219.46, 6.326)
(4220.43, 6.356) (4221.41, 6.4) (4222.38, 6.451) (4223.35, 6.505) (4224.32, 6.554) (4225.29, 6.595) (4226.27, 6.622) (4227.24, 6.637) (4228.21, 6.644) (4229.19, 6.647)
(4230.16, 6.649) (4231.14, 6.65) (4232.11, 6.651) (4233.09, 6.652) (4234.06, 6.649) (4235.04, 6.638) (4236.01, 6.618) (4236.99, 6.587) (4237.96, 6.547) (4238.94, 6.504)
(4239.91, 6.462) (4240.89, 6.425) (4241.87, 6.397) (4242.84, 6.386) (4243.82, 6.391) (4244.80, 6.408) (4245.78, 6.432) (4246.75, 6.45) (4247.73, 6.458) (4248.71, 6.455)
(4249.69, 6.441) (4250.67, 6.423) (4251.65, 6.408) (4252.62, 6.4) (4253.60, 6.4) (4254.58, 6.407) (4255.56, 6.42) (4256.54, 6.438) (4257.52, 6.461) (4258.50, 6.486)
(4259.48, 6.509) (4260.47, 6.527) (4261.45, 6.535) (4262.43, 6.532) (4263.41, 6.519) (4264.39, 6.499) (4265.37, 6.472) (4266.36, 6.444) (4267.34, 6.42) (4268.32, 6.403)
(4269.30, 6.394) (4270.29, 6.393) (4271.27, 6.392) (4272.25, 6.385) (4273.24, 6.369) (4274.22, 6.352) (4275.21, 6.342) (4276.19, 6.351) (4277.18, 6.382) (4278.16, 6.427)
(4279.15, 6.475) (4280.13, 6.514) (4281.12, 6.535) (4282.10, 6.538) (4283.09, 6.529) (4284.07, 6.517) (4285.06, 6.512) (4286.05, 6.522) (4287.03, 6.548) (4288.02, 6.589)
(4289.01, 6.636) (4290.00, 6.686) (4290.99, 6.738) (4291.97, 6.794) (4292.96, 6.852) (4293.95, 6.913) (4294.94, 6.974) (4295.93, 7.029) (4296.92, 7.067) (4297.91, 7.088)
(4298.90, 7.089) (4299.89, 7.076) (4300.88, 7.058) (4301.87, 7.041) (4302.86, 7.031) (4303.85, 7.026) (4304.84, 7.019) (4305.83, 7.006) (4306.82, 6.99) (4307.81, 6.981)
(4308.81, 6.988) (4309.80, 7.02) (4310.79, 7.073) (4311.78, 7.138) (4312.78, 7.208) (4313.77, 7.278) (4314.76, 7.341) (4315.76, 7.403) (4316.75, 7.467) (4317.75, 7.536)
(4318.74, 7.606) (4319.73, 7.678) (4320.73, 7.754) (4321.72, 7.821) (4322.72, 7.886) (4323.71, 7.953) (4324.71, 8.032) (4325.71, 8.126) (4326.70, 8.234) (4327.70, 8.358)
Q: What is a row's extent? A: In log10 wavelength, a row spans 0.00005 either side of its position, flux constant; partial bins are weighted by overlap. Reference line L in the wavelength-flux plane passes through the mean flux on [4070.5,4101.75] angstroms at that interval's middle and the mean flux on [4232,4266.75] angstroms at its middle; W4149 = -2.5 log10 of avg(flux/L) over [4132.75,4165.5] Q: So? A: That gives 0.094 mag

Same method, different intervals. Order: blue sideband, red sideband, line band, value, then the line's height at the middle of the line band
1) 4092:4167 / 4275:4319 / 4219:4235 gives 0.05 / 6.84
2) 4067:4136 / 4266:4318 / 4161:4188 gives 0.06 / 6.97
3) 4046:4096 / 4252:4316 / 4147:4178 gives 0.07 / 6.85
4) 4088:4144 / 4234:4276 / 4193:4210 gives 0.09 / 6.67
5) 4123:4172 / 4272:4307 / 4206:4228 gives 0.05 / 6.6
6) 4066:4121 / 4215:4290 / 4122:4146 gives 0.06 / 7.01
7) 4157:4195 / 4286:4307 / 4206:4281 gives 0.05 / 6.74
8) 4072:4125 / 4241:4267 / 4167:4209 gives 0.06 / 6.77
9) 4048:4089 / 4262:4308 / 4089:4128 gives -0.06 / 6.84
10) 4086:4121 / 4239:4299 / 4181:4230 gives 0.08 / 6.81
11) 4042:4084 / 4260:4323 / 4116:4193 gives 0.04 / 6.8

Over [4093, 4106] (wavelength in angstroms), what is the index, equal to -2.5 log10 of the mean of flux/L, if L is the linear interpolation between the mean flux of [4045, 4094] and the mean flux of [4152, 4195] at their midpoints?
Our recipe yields -0.09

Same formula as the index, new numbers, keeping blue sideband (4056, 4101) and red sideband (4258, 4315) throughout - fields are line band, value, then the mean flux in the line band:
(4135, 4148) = 0.09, 6.44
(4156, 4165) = 0.08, 6.45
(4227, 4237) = 0.03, 6.64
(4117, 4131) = 0.01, 6.93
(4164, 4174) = 0.05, 6.63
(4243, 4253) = 0.06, 6.43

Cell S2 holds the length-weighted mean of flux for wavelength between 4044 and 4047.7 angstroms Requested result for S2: 6.51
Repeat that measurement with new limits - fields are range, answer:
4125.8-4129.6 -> 6.79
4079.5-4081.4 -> 7.03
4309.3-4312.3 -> 7.08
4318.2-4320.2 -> 7.67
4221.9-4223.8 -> 6.49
